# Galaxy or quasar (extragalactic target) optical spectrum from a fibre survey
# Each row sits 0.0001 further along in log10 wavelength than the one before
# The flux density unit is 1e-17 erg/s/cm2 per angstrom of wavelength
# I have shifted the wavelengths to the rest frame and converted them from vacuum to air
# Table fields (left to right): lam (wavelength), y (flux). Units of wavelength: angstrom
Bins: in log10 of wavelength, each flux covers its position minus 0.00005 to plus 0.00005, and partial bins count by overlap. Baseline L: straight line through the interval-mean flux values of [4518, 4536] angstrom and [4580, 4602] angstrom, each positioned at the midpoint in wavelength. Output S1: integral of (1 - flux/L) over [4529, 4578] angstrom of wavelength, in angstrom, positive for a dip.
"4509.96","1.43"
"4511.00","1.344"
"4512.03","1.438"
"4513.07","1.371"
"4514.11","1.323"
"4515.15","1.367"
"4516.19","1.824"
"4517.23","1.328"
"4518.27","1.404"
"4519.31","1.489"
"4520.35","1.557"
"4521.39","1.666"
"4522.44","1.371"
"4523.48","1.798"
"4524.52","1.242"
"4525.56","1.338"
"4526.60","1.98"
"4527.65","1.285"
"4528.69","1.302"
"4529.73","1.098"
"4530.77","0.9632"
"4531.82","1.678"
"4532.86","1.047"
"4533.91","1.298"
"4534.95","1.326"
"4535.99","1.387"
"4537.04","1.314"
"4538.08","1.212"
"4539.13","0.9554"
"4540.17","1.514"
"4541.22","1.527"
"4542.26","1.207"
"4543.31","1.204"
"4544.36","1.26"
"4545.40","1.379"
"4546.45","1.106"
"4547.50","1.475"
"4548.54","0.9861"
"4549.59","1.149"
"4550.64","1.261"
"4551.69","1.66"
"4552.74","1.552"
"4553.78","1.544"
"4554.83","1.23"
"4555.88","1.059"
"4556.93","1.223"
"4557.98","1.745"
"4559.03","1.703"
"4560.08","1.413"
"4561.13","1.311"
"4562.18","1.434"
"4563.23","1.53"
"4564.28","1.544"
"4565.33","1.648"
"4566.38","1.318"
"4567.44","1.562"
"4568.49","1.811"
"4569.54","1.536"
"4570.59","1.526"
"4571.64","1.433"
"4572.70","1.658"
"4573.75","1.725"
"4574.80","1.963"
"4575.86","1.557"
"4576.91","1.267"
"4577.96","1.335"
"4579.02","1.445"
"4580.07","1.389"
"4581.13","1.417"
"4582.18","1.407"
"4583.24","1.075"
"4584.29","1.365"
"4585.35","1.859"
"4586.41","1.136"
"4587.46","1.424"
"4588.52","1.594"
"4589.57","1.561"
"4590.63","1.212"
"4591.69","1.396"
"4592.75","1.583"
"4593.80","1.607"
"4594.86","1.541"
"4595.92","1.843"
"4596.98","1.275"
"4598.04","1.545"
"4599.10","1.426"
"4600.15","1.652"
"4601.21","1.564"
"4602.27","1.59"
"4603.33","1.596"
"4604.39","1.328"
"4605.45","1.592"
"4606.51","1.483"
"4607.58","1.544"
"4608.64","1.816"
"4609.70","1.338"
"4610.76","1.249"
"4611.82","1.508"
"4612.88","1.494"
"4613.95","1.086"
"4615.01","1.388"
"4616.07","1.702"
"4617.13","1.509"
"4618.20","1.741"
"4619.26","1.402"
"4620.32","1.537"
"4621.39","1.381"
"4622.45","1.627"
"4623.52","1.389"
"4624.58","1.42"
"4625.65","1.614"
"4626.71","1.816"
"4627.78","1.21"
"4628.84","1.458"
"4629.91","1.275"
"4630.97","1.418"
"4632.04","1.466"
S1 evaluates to 1.2 angstrom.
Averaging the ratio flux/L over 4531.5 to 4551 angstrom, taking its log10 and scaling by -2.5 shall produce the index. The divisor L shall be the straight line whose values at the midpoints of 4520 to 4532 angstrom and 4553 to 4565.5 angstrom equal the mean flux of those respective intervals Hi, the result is 0.13 mag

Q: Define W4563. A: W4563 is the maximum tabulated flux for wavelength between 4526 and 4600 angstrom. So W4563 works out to 1.98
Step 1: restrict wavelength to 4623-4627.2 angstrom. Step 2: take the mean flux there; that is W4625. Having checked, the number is 1.56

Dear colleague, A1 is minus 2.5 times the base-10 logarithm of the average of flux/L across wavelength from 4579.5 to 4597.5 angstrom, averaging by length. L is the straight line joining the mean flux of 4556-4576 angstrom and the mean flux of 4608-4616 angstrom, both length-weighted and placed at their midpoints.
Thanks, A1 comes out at 0.03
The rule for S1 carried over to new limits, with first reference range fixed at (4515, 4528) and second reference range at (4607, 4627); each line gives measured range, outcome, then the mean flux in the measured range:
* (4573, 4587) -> 0.4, 1.46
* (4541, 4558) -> 2.3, 1.31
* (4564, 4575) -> -0.7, 1.6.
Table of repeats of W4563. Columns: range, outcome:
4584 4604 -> 1.859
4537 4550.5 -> 1.527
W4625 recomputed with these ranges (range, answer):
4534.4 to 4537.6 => 1.34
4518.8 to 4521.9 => 1.57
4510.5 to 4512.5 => 1.4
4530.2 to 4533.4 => 1.23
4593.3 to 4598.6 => 1.56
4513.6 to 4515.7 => 1.35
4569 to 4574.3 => 1.58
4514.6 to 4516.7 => 1.59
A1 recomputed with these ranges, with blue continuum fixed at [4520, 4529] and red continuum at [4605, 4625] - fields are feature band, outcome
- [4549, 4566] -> 0.05 mag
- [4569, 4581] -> -0.02 mag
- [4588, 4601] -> -0.02 mag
